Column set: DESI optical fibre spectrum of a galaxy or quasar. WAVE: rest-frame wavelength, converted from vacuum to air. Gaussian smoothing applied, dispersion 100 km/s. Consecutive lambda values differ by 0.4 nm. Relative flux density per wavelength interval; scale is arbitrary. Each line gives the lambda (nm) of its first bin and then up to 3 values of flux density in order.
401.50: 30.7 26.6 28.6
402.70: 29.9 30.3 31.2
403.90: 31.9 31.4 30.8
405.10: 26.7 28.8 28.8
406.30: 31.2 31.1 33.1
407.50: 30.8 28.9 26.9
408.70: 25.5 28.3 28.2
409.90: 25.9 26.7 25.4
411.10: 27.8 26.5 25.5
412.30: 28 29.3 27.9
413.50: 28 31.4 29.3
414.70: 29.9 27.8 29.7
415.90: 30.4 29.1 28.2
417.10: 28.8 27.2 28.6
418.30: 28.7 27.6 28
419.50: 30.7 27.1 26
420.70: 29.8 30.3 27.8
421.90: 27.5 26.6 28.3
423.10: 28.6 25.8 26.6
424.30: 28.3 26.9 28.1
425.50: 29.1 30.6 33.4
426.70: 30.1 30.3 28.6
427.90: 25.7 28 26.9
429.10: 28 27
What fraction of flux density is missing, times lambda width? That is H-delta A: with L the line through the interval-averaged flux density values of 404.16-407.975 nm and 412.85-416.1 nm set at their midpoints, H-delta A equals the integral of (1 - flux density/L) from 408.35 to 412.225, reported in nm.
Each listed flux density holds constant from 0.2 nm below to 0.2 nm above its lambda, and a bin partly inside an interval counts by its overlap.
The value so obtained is 0.40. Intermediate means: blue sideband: 30.2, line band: 26.7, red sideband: 29.3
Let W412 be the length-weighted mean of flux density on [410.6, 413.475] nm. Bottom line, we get 27.3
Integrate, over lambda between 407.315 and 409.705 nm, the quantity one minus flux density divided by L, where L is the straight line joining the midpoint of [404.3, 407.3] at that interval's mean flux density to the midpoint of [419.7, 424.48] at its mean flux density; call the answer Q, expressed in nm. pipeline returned 0.13 nm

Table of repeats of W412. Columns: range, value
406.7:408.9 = 29.2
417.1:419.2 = 28.1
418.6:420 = 28.5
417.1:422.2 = 28.3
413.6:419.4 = 28.9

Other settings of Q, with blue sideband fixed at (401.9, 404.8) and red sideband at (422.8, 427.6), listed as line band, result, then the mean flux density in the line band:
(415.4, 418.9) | 0.09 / 28.7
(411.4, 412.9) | 0.12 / 27.4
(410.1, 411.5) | 0.15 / 26.6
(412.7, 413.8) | 0.04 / 28.5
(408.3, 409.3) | 0.10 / 26.9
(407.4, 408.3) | 0.03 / 29.1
